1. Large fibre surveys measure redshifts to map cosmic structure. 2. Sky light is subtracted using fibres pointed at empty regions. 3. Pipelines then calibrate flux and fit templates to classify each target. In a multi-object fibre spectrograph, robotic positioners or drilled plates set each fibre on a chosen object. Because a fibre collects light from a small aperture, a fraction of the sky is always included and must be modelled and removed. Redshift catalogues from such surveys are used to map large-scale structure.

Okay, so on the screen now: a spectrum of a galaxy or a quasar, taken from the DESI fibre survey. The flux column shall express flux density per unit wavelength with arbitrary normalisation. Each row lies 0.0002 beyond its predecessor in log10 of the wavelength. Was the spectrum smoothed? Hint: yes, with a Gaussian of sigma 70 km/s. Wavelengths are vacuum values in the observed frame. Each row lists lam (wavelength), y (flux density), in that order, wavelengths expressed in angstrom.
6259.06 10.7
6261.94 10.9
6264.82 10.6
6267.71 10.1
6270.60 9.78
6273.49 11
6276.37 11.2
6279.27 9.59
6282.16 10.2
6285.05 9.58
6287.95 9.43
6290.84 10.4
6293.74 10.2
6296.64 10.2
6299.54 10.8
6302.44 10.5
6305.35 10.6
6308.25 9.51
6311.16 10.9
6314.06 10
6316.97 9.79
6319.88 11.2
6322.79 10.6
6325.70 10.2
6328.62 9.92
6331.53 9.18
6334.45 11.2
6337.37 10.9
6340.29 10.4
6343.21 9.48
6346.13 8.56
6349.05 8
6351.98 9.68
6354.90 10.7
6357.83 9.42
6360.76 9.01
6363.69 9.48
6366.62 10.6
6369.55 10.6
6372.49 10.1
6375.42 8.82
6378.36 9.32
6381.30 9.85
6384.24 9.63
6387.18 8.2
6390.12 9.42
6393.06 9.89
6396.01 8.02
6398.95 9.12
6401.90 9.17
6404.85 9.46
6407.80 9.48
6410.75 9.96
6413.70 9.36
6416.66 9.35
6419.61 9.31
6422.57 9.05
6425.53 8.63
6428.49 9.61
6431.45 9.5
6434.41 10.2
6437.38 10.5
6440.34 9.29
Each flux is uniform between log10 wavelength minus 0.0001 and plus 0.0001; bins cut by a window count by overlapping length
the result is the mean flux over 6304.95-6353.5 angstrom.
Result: 10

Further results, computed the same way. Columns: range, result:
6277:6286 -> 9.93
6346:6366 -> 9.37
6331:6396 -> 9.62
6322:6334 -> 10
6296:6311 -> 10.4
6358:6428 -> 9.39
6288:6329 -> 10.3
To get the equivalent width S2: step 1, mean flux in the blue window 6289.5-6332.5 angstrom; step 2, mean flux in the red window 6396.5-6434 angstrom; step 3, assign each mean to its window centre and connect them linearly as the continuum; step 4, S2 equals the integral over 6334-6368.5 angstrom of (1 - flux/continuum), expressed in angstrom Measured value 0.5 angstrom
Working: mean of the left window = 10.3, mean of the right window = 9.33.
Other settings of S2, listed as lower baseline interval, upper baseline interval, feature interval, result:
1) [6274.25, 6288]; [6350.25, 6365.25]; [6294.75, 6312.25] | -0.76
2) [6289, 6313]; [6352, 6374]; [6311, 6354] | 0.79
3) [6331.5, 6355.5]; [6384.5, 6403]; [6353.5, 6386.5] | -1.25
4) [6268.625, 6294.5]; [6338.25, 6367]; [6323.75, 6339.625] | -0.97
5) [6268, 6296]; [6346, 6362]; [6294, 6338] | -2.76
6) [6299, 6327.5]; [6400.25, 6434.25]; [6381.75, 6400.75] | 1.08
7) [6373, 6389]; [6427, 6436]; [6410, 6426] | 0.56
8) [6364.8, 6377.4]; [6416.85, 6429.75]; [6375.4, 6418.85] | 1.29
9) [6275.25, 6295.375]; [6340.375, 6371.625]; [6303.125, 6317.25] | -0.44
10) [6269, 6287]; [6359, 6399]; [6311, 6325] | -0.77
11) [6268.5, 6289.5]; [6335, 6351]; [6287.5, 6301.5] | -0.41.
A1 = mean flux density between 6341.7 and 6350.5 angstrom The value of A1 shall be 8.7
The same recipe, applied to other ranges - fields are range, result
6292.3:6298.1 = 10.2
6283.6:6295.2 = 9.9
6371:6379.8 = 9.41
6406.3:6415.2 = 9.6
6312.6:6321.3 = 10.3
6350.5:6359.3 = 9.93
